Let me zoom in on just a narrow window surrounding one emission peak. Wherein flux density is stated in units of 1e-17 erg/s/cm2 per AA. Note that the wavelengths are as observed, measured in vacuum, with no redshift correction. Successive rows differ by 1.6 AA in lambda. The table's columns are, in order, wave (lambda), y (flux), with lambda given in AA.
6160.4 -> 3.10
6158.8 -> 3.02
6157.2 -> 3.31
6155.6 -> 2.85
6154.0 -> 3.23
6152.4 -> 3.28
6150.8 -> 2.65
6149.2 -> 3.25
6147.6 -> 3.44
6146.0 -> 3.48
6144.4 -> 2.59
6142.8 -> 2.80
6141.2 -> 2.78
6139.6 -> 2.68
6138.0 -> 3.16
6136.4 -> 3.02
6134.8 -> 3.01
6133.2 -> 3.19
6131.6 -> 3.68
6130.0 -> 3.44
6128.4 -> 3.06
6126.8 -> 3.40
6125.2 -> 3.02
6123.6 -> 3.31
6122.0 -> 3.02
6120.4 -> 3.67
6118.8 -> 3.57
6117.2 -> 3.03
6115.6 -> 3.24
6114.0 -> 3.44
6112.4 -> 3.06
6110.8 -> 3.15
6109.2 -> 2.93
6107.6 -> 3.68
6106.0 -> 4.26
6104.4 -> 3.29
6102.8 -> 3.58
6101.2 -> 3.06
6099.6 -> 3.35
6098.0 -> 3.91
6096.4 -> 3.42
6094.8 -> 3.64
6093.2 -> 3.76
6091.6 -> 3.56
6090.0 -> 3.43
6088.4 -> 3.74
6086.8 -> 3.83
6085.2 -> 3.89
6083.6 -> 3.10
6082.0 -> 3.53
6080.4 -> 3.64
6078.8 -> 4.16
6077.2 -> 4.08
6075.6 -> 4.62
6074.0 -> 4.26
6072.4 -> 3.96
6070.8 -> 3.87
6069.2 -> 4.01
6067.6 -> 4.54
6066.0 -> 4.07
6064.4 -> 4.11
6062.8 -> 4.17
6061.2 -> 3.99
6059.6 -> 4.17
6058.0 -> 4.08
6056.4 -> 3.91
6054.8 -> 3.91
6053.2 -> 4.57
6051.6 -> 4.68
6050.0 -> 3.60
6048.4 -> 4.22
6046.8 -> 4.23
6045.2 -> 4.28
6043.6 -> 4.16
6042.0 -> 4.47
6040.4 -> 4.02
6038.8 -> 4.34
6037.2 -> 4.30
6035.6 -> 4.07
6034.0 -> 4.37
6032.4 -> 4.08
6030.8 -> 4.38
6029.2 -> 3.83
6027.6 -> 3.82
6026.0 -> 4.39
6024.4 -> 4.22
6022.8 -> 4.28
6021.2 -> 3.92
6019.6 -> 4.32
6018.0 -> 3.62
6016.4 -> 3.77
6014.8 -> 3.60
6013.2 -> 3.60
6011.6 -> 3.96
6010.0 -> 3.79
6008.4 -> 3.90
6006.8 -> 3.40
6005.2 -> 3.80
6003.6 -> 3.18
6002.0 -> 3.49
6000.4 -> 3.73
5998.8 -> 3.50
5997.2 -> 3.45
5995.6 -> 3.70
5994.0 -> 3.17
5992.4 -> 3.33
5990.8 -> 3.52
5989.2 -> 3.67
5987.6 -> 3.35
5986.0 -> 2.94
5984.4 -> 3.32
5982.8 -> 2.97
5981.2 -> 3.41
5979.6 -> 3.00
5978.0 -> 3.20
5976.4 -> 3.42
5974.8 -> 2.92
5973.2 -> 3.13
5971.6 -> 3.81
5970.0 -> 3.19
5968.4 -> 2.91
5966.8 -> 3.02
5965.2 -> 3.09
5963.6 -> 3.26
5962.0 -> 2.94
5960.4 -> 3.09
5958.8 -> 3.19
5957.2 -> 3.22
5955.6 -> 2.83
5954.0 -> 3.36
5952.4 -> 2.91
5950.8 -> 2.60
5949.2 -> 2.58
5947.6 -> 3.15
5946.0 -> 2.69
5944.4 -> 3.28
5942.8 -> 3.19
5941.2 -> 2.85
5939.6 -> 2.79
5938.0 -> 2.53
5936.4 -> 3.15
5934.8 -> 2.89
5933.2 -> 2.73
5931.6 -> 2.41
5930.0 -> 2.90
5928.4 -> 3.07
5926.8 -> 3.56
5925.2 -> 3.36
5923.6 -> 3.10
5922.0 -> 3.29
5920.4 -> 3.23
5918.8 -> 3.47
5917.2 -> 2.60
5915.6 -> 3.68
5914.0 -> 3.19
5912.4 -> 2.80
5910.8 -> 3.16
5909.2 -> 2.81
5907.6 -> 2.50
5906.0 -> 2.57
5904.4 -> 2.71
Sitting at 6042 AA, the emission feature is Mg II 2798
